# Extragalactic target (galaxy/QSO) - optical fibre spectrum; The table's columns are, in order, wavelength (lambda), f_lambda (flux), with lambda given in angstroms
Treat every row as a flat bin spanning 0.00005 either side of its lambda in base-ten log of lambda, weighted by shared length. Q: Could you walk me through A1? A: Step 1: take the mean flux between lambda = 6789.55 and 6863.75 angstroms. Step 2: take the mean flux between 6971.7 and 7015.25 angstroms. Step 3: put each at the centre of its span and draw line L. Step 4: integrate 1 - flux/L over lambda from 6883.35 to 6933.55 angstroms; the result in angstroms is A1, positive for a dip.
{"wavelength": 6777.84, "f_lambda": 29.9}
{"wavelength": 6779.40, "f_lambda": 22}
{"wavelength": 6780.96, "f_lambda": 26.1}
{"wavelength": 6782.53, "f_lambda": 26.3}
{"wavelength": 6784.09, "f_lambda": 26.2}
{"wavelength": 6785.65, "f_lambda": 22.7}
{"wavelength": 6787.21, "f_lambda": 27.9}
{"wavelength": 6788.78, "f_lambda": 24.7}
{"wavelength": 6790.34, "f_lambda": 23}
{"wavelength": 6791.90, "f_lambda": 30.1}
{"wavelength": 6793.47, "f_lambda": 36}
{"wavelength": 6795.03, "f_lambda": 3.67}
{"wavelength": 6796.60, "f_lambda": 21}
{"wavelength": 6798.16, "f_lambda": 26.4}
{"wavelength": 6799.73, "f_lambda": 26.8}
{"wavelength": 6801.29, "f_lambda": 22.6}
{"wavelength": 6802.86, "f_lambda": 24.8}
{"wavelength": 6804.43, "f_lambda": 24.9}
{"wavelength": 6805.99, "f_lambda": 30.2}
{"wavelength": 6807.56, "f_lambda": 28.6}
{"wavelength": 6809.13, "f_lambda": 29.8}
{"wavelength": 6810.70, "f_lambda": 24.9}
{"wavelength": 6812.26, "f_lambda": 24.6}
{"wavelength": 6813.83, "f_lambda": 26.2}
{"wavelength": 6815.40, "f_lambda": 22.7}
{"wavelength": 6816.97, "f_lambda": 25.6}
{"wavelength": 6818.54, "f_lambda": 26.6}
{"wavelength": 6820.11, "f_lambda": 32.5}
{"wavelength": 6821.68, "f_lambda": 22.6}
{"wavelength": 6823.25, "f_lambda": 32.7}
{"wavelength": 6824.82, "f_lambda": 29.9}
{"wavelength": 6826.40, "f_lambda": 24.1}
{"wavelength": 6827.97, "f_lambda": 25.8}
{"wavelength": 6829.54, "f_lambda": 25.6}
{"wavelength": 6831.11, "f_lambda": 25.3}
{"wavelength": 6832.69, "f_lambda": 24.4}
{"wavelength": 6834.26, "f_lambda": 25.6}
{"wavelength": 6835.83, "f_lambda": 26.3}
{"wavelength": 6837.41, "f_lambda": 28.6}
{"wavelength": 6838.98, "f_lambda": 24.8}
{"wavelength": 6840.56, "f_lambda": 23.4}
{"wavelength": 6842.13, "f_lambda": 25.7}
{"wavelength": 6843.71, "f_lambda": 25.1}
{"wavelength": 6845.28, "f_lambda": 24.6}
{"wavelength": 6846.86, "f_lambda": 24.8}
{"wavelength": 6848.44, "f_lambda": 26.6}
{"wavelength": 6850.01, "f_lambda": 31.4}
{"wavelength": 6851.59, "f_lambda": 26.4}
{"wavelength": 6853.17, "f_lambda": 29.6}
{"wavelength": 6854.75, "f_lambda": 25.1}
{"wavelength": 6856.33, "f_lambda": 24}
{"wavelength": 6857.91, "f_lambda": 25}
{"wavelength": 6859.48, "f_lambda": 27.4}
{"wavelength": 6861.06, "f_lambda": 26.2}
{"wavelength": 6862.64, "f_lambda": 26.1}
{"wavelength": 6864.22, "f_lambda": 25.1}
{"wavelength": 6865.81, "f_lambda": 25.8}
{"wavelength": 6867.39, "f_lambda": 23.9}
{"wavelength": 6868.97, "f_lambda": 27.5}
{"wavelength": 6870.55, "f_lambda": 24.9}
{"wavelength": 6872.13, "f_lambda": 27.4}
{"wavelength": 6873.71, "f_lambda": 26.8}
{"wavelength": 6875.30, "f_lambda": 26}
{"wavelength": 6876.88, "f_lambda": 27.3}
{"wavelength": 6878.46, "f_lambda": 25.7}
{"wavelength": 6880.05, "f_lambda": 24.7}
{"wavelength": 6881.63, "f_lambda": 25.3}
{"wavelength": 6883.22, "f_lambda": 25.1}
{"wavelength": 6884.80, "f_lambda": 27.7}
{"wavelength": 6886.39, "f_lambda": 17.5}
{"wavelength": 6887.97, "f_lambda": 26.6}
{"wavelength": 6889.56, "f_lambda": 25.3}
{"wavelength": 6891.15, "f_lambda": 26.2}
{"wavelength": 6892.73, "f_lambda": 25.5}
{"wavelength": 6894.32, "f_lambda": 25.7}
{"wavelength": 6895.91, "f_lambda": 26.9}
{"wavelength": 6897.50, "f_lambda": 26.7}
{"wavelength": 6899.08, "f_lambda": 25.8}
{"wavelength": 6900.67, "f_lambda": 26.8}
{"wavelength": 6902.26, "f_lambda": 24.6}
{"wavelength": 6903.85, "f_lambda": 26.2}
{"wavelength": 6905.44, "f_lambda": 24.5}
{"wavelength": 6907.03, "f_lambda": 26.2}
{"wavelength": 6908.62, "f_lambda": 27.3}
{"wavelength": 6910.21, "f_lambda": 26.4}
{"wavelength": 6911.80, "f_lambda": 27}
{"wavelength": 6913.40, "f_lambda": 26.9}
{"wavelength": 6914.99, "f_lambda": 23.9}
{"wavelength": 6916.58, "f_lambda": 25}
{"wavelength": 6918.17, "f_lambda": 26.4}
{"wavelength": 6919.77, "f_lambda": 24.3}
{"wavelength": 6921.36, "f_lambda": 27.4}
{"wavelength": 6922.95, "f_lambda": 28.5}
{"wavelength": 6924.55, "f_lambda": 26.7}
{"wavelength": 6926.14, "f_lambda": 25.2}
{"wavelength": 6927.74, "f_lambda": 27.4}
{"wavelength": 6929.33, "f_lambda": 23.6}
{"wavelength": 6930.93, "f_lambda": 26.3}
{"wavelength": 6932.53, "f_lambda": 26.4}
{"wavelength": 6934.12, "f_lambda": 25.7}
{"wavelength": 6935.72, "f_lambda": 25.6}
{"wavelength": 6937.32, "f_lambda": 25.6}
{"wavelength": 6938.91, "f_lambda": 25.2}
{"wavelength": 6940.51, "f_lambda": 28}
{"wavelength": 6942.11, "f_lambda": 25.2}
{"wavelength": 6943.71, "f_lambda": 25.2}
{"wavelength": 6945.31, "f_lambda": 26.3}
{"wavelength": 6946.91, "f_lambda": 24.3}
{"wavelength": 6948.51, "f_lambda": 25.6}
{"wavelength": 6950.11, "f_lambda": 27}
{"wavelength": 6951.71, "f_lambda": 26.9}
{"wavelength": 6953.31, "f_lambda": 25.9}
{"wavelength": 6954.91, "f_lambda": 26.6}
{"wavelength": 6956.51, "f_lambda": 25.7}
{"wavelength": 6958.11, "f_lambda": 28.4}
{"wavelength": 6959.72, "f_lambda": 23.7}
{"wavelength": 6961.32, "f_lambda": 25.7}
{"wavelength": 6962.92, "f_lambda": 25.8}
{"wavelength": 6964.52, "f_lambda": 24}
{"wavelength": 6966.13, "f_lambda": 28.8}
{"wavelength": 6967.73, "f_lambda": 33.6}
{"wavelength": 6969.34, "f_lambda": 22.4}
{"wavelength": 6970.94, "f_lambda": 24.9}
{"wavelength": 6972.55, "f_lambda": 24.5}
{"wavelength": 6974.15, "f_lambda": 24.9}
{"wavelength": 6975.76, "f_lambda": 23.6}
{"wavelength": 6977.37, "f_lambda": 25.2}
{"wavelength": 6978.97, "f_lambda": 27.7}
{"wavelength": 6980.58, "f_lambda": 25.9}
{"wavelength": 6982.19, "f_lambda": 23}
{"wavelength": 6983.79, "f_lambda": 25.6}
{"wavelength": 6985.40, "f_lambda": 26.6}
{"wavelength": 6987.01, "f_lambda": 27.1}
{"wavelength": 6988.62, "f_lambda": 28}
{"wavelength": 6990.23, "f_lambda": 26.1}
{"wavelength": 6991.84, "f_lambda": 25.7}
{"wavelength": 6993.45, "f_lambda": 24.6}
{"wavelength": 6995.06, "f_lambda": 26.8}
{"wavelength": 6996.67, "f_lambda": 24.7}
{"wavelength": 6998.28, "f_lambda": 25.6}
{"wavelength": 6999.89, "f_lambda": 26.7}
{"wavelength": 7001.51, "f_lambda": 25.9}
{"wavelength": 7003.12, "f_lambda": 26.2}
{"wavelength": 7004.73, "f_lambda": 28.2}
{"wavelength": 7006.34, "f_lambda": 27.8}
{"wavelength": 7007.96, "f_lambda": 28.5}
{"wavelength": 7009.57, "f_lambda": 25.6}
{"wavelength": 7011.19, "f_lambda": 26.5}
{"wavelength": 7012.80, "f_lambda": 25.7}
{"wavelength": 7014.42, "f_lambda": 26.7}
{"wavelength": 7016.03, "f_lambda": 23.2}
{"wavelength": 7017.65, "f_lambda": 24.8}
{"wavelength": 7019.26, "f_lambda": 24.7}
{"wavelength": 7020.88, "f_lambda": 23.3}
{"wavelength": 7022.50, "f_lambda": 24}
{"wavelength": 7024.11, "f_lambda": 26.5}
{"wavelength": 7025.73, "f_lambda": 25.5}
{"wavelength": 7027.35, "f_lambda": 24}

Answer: 0.3 angstroms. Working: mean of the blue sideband 25.9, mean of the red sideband 26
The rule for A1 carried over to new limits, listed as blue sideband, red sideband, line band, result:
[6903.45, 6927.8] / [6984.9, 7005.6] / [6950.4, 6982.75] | 0.45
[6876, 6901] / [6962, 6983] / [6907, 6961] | -0.87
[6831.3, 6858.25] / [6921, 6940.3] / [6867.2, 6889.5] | 0.47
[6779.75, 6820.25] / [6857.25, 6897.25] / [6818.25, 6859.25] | -1.38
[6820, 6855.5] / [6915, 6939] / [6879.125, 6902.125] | 0.65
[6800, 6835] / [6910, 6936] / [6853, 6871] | 0.31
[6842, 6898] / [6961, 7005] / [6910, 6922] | 0.02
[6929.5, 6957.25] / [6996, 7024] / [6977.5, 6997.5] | -0.09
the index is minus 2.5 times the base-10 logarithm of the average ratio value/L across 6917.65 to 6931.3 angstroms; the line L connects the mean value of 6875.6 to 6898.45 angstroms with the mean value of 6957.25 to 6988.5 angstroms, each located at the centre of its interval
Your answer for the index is -0.02 mag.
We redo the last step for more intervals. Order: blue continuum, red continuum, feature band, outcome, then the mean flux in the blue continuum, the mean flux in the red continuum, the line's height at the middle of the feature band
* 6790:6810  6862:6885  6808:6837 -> -0.04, 25.3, 25.9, 25.5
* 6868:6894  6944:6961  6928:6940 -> 0.01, 25.6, 26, 25.9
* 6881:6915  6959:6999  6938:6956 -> -0.01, 25.7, 25.8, 25.7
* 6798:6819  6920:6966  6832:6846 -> 0.03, 26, 26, 26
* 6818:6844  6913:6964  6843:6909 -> 0.01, 26.4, 25.9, 26.2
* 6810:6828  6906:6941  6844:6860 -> 0.00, 26.6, 26.1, 26.4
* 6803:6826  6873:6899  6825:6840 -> 0.04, 27.1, 25.6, 26.7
